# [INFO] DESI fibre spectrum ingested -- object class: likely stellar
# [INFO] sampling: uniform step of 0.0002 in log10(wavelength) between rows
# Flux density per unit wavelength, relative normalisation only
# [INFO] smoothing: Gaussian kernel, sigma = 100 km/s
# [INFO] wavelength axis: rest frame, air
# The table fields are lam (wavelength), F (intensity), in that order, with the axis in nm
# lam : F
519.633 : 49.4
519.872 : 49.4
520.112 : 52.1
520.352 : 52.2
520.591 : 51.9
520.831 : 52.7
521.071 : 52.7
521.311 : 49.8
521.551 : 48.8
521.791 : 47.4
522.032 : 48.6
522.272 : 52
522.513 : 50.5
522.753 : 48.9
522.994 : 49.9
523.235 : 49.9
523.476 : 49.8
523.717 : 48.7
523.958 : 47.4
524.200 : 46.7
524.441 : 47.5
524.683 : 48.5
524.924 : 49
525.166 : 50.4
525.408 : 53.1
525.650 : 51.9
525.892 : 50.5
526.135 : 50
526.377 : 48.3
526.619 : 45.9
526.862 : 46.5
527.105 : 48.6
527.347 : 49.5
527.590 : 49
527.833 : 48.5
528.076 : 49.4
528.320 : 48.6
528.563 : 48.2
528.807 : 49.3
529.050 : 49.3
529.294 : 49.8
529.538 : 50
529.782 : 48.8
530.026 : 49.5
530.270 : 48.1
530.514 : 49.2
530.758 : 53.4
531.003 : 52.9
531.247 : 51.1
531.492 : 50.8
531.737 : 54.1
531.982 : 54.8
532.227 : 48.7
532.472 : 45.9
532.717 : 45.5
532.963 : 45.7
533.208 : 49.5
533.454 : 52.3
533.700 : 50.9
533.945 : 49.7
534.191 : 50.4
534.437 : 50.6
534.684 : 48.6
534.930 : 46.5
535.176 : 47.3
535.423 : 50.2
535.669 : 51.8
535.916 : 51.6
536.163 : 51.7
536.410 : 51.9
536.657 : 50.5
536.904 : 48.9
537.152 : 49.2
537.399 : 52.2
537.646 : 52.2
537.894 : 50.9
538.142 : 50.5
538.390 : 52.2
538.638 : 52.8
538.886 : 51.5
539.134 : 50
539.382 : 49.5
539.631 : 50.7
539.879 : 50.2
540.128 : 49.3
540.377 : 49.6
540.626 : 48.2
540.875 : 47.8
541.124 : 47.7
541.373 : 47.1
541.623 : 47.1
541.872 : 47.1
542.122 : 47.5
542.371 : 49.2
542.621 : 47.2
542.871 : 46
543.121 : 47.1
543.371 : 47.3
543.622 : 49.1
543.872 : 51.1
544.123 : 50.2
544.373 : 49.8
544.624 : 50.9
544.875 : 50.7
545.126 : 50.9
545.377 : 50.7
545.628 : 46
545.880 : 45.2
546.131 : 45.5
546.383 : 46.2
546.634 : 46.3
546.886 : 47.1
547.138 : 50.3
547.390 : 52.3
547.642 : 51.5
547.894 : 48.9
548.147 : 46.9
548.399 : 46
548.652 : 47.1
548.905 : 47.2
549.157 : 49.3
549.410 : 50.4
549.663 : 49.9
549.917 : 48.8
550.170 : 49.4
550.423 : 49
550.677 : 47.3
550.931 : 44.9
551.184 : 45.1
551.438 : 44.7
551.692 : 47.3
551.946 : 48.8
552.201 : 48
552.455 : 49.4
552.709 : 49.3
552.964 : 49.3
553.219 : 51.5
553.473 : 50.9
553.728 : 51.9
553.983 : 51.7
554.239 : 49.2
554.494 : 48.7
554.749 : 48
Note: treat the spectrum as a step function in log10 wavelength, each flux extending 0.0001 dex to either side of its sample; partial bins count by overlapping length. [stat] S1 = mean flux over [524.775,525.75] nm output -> 51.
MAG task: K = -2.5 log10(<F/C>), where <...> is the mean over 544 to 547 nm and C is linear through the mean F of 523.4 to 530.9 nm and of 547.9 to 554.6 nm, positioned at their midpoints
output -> 0.009 mag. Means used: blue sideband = 49.1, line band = 48.3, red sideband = 48.5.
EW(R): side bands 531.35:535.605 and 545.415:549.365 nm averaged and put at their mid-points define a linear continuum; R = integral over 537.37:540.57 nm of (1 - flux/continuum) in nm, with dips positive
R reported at -0.126 nm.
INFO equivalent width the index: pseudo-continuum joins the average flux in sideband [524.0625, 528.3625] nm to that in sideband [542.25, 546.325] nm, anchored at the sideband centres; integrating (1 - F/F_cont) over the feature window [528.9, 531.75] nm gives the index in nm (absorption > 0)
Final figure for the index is -0.091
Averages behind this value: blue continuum 49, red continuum 48.5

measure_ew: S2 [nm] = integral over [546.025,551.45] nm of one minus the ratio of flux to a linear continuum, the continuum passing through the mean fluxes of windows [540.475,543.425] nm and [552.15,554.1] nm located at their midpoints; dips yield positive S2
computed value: 0.14 nm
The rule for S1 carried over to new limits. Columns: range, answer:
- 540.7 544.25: 48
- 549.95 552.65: 47.5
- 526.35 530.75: 48.8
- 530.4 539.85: 50.4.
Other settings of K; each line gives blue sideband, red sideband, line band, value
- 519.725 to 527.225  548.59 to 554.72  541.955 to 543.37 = 0.037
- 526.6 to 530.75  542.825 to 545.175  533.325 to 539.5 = -0.031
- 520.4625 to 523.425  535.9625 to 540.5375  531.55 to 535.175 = 0.025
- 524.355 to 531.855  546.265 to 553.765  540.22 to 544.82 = 0.011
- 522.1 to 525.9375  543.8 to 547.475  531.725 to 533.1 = 0.013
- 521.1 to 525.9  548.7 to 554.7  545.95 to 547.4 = 0.031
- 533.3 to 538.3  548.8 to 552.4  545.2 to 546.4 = 0.040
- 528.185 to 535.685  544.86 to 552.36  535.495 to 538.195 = -0.040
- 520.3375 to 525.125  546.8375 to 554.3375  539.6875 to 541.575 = 0.012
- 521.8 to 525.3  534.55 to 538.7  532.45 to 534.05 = 0.032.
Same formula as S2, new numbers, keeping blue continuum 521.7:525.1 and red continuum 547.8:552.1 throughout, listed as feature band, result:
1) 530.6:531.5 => -0.06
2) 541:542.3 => 0.02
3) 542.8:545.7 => -0.08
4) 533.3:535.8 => -0.07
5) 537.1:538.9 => -0.12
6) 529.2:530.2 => -0.02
